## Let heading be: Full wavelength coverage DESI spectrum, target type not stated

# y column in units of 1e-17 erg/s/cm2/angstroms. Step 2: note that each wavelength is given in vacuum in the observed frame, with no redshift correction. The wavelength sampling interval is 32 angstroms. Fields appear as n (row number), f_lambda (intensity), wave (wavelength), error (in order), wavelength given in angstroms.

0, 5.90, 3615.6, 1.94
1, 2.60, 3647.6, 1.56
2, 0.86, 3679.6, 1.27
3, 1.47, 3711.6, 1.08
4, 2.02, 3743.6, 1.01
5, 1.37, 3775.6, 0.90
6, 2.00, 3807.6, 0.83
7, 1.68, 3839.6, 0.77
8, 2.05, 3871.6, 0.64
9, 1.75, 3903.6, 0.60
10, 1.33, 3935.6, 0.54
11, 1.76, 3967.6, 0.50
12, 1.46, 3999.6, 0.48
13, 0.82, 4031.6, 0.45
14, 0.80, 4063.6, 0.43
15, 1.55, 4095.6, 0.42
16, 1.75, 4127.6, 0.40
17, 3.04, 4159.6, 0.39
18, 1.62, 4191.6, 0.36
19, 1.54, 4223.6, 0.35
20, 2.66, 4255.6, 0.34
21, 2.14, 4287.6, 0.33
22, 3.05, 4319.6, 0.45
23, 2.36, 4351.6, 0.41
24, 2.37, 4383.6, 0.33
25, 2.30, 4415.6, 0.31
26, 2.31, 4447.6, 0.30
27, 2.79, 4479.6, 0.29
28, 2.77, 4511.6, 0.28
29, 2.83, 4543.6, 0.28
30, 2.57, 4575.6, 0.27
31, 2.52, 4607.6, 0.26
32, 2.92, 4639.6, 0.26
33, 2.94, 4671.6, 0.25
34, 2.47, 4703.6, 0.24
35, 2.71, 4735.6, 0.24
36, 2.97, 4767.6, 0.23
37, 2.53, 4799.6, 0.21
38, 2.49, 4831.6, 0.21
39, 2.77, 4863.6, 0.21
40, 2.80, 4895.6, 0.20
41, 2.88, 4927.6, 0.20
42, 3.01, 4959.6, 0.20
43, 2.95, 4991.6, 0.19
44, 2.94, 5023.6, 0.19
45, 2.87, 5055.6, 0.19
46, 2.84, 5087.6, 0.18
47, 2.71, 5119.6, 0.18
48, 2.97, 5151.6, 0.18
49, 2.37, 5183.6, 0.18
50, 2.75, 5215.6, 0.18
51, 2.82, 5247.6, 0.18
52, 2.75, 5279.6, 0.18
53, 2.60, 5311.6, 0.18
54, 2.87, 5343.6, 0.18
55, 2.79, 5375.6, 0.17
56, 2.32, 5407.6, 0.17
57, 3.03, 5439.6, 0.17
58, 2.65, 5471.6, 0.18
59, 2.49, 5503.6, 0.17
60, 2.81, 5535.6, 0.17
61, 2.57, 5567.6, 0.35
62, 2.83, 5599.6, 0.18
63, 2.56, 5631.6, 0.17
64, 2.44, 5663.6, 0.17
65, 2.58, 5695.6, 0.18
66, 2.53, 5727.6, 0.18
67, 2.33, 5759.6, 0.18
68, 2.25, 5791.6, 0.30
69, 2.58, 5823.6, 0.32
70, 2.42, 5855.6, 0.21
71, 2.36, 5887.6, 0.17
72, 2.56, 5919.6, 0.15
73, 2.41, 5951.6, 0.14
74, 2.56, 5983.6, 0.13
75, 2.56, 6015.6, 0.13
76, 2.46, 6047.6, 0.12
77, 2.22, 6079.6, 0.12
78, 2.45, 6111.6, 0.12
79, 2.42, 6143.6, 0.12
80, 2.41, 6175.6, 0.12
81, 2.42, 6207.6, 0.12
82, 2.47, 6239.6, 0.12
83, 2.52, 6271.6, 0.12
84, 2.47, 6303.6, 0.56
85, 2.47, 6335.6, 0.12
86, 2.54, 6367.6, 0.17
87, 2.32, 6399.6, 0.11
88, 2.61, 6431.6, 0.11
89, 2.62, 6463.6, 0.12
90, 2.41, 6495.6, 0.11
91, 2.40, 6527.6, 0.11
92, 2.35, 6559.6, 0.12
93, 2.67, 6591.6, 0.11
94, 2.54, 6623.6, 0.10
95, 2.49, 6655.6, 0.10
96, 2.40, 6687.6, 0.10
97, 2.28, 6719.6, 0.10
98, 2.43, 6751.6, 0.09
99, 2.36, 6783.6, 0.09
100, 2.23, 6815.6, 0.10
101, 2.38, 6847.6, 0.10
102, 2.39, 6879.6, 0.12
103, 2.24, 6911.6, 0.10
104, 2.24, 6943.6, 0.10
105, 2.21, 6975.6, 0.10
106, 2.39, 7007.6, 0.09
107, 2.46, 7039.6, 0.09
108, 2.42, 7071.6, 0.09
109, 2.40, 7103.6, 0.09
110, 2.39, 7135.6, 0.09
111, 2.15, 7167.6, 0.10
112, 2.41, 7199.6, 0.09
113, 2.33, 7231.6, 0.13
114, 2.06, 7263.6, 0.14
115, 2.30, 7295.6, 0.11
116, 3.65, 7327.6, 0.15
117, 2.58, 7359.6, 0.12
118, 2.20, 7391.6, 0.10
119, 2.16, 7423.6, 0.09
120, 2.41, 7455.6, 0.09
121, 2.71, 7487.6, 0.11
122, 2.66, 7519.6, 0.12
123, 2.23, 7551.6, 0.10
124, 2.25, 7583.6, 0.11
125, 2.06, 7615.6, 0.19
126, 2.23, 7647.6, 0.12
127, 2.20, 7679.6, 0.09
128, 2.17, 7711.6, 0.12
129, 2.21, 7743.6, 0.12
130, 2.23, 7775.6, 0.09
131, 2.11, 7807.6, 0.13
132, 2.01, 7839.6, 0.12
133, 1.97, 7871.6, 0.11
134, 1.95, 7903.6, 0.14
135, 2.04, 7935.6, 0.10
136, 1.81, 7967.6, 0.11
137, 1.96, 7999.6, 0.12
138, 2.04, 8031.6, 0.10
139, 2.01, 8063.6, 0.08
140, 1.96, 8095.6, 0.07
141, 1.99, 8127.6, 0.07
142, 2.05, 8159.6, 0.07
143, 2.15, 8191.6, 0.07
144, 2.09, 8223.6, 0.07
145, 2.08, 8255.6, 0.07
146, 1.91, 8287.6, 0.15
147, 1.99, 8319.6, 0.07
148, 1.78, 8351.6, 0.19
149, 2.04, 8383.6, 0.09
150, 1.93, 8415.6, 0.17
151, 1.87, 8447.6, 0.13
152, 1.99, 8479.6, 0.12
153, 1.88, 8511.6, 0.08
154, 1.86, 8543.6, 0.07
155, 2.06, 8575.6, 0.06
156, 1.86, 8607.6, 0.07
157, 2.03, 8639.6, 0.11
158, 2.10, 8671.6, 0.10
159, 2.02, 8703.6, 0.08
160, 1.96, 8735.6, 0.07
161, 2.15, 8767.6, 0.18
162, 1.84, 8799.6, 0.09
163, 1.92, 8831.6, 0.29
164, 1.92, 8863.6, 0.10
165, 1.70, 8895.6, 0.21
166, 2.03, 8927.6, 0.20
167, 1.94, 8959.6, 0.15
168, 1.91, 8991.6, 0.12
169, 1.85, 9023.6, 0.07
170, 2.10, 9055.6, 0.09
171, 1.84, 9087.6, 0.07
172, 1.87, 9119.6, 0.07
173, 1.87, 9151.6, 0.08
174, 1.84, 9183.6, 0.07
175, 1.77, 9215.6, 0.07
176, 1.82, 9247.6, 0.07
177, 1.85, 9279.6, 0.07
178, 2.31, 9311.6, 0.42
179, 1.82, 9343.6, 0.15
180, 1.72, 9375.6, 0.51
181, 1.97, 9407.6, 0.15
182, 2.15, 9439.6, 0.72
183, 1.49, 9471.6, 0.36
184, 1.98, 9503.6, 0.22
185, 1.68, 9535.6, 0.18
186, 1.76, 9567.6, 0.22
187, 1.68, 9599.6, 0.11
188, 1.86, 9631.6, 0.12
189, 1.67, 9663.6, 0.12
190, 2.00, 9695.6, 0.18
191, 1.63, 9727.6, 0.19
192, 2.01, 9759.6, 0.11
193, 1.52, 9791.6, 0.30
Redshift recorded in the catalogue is 0.116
